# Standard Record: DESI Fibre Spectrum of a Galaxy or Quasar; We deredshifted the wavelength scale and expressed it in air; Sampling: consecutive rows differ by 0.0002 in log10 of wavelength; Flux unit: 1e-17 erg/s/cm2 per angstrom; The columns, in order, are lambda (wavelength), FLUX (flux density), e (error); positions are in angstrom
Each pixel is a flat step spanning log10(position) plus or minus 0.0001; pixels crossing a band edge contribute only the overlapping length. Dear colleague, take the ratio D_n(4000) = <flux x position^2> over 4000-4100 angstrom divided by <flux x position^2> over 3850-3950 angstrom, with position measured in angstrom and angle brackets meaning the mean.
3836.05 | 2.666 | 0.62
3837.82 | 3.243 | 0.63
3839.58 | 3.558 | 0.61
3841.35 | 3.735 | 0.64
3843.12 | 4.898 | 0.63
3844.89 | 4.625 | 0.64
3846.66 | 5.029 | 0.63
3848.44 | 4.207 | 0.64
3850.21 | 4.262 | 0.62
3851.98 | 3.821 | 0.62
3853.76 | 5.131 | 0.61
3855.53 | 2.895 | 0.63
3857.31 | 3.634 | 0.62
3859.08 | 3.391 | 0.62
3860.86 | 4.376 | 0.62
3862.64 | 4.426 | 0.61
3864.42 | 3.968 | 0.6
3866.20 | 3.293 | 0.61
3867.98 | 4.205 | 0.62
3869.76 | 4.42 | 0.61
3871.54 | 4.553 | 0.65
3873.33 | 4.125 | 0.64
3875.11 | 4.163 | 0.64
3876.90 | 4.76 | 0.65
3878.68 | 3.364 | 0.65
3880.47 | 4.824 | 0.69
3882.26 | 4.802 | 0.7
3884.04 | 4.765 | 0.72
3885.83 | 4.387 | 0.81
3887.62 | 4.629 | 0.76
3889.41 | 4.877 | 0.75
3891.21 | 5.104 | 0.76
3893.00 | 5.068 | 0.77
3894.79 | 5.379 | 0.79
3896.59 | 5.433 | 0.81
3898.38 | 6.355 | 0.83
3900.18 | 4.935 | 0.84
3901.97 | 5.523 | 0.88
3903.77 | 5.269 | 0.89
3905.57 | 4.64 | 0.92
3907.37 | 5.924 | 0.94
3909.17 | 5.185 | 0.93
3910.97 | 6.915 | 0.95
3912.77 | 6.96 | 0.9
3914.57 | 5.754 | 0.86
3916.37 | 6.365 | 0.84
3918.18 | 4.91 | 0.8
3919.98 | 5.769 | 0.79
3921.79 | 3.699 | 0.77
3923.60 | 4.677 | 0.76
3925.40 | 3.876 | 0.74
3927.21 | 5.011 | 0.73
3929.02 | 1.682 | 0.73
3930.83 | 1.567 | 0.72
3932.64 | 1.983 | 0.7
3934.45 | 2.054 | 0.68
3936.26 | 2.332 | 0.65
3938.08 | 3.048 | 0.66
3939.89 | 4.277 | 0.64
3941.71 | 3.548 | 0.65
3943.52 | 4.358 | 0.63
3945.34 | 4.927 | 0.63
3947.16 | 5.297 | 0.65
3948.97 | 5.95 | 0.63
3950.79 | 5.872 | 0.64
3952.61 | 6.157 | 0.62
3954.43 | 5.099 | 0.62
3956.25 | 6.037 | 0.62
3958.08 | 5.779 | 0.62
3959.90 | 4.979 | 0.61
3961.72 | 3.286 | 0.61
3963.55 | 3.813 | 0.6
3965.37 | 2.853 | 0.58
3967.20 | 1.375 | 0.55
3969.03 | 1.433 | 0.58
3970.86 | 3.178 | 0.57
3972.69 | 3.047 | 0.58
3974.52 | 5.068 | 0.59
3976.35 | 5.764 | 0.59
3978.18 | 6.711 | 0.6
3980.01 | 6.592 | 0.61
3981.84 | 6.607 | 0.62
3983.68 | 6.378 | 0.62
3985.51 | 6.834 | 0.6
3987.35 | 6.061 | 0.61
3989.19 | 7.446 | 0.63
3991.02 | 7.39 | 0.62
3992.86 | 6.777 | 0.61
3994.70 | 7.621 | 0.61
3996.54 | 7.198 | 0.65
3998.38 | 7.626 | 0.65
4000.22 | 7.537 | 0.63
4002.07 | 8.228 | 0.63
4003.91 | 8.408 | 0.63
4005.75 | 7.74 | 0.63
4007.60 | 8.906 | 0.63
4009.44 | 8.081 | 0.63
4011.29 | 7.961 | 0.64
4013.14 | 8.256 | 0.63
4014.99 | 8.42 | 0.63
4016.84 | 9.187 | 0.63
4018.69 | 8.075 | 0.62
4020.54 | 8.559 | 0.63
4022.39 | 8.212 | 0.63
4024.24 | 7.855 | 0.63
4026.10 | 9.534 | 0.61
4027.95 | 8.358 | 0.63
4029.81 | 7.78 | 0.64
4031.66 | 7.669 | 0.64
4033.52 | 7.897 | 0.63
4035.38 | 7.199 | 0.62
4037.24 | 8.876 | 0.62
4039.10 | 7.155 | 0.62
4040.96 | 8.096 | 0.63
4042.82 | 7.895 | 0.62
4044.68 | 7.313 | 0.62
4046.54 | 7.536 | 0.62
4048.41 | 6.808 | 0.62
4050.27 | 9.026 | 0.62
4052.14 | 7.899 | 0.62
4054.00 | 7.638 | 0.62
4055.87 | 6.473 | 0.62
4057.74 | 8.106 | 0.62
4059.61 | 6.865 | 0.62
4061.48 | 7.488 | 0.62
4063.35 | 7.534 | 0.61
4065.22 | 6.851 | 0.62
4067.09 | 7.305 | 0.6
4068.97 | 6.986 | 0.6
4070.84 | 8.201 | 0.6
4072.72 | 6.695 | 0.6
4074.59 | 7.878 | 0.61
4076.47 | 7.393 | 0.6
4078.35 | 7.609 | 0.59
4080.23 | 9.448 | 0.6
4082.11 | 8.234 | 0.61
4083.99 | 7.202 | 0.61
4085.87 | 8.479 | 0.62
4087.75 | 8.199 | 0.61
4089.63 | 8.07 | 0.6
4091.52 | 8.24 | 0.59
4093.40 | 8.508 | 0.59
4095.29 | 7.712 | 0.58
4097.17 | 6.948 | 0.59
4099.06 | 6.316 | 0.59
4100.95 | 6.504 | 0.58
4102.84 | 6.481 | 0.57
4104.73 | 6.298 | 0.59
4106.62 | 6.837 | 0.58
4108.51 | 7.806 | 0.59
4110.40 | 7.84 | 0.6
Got 1.9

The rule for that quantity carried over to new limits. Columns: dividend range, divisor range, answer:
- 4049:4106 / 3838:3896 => 1.94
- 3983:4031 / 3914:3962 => 1.86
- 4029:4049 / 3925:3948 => 2.40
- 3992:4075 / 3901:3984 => 1.78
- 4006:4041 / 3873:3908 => 1.78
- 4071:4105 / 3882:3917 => 1.54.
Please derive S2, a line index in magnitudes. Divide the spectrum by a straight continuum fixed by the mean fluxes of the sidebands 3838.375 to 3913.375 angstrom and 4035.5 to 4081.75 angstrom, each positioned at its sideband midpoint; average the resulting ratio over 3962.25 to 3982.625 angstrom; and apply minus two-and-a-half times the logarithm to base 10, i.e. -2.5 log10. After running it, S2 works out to 0.44 mag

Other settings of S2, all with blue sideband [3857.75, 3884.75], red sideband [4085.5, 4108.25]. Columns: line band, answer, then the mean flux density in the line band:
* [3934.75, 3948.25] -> 0.31 mag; 3.91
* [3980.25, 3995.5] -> -0.18 mag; 6.87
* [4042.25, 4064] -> -0.12 mag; 7.54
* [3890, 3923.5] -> -0.17 mag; 5.48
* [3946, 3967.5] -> 0.12 mag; 4.8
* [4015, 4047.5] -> -0.25 mag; 8.08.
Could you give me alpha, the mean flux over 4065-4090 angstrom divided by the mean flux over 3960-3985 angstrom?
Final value 1.8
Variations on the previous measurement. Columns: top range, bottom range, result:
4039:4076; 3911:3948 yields 1.80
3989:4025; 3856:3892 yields 1.86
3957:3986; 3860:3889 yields 1.06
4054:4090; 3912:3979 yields 1.78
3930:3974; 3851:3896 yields 0.89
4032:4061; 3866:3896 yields 1.68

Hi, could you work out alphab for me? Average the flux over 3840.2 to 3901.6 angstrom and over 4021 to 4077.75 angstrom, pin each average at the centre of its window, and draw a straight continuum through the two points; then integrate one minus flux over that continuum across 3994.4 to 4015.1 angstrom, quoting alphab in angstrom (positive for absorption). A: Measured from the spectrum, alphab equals -3.3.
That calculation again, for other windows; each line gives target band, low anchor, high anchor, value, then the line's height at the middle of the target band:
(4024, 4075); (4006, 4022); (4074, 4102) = 2.7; 8.1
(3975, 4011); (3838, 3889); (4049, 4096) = -4.6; 6.41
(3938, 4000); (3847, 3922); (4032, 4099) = 8.7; 6.14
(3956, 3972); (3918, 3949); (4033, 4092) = 3.8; 4.68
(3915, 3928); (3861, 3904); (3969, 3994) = 0.5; 5.13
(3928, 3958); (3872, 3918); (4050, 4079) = 9.2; 5.82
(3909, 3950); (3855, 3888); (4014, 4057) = 8.4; 5.51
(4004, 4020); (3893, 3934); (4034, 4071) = -3.7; 6.77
